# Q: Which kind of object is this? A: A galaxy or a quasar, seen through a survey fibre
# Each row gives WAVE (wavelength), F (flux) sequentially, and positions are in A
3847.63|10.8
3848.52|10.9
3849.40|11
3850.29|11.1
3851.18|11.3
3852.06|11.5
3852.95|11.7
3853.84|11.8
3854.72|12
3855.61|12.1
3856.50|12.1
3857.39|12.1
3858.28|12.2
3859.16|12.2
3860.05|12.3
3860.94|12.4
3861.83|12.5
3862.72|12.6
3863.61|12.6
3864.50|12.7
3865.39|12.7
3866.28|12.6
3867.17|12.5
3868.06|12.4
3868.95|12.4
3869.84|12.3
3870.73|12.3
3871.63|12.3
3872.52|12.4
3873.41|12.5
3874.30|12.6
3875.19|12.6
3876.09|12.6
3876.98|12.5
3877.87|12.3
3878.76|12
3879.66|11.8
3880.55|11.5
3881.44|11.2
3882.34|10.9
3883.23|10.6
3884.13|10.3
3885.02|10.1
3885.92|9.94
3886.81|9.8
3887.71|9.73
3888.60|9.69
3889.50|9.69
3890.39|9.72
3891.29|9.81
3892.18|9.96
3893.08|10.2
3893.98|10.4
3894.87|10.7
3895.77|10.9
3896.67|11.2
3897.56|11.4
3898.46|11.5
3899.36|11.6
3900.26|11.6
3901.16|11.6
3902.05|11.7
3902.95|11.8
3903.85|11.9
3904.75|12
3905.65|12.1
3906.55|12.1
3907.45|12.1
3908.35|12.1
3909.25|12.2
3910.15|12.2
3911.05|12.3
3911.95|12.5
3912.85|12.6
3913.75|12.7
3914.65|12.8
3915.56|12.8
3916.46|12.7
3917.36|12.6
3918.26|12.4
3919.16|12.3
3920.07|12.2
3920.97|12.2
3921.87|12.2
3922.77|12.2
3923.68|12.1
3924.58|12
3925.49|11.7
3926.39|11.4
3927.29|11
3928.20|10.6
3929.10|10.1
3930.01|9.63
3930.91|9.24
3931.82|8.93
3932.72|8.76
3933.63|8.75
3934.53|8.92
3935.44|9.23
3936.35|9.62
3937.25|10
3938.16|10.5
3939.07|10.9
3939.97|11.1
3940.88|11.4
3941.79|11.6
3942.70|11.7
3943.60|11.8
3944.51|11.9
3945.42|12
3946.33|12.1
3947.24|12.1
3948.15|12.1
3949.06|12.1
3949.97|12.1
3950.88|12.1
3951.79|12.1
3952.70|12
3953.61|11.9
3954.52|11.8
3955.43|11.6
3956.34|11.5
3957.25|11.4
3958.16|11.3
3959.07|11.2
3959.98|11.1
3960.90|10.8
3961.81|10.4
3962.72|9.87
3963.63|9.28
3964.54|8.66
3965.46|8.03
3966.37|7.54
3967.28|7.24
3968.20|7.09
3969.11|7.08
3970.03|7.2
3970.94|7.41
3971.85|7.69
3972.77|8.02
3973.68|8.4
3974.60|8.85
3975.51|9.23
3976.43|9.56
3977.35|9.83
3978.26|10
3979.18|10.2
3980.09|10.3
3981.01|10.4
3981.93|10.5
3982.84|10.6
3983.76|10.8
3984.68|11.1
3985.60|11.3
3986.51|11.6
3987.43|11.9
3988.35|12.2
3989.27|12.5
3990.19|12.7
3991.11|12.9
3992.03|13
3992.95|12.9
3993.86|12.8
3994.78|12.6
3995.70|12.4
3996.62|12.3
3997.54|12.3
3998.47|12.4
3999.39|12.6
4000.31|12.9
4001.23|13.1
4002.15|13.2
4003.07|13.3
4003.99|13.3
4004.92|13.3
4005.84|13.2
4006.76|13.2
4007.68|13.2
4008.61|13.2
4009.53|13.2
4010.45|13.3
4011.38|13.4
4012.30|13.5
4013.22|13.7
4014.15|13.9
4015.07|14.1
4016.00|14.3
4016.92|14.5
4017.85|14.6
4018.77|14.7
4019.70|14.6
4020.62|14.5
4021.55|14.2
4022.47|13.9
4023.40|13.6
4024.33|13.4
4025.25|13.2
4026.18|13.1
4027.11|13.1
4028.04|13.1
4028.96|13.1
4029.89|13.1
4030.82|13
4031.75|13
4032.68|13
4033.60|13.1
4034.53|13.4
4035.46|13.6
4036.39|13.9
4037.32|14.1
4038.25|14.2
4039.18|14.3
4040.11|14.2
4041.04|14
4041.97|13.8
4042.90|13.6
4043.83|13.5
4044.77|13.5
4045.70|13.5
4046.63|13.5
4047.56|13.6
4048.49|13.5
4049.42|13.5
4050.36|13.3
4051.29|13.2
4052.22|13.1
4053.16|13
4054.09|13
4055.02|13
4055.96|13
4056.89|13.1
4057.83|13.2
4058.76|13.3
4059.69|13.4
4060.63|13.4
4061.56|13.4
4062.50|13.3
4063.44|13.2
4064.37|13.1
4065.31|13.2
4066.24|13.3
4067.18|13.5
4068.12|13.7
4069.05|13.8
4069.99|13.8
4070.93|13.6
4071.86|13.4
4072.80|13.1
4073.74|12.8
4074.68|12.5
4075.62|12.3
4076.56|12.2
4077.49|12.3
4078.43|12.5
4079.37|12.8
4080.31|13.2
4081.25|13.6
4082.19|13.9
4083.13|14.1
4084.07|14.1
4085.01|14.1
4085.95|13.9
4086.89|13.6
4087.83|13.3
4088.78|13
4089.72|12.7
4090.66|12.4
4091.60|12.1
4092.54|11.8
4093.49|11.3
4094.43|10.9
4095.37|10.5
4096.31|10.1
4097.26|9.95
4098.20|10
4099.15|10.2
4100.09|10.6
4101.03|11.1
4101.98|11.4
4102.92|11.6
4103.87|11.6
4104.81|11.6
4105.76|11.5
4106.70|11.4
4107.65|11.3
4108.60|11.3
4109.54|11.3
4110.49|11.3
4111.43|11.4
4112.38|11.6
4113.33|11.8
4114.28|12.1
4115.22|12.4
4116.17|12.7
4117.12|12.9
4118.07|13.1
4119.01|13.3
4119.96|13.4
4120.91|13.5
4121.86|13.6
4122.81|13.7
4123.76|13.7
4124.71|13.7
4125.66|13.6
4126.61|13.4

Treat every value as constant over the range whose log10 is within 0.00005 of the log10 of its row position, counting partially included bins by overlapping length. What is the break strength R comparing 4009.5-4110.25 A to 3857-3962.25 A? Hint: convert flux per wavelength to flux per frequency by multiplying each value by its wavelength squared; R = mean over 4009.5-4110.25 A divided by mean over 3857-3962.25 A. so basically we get 1.22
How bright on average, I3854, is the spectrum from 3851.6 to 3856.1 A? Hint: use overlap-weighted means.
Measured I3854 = 11.8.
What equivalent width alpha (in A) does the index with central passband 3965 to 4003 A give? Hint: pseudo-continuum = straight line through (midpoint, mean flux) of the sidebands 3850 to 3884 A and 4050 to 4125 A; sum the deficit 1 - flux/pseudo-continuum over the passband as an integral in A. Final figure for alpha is 5.3 A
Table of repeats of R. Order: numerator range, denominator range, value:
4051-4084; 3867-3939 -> 1.27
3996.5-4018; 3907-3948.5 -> 1.22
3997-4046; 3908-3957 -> 1.23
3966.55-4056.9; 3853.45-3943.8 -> 1.15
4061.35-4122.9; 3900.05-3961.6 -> 1.17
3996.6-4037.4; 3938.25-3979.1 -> 1.35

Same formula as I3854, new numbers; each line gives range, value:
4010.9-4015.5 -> 13.7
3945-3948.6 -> 12.1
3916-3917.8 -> 12.7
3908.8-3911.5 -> 12.2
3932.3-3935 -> 8.8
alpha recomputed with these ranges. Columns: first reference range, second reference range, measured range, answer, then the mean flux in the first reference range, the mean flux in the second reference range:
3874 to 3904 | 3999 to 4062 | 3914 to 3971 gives 5.5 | 11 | 13.5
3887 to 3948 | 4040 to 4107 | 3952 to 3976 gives 4.5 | 11.2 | 12.8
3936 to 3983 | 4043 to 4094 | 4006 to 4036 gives -4.2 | 10.3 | 13.2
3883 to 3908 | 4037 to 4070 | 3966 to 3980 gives 4.3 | 10.9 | 13.5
